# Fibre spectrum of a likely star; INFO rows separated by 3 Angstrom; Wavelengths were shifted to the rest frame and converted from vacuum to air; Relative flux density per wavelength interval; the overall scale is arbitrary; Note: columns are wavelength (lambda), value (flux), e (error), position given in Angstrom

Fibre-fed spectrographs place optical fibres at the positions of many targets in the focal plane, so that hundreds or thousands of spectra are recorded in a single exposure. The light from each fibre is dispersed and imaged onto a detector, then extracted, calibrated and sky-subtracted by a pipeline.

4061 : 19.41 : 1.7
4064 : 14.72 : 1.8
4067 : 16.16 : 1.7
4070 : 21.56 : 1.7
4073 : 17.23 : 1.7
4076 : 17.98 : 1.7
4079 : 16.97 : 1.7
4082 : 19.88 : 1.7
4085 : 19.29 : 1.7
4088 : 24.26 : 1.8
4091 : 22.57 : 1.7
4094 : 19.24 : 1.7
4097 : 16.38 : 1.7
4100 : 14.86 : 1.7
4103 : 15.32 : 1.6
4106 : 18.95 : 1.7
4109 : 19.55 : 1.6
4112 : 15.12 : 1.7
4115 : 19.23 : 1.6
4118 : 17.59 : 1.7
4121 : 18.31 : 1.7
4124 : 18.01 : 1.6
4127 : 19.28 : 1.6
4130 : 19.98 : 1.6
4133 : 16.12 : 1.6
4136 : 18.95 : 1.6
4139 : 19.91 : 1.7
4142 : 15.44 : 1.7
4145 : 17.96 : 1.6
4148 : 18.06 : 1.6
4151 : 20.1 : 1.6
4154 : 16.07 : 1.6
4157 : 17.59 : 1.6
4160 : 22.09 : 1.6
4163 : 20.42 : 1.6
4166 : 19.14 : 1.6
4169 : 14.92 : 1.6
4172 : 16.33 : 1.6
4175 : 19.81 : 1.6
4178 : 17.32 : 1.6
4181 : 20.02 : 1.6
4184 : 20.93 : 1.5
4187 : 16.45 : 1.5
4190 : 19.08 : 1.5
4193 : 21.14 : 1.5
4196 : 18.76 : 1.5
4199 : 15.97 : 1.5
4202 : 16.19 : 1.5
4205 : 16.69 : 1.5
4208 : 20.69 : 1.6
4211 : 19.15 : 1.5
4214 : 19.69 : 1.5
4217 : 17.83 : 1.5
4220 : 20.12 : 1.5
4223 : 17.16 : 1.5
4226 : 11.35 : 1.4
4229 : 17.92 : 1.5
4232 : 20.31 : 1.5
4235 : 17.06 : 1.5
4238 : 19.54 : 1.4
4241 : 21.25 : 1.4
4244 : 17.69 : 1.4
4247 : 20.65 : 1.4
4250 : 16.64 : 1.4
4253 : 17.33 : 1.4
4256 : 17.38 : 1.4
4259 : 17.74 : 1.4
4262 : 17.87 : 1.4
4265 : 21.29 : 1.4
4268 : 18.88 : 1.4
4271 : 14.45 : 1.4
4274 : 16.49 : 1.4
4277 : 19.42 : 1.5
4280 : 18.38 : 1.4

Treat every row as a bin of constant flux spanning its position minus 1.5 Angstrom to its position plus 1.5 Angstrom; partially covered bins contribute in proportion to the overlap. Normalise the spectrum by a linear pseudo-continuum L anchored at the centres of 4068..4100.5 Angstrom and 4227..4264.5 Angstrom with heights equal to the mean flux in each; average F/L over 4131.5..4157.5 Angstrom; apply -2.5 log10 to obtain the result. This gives 0.07 mag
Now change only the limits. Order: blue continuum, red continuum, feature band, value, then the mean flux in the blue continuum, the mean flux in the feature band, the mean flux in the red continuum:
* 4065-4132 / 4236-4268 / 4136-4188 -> 0.01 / 18.5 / 18.4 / 18.7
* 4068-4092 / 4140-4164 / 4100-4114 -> 0.14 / 19.8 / 17.1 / 18.5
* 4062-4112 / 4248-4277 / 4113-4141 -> -0.02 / 18.3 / 18.5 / 17.7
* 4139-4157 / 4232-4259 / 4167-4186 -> -0.01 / 17.7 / 18.2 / 18.5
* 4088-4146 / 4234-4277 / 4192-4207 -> 0.03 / 18.2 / 17.7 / 18.2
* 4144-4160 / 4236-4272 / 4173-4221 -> -0.02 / 18.3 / 18.7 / 18.4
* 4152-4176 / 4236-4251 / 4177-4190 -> -0.02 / 18.3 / 18.8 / 19.2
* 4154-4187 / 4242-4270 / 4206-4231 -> 0.03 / 18.6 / 18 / 18.4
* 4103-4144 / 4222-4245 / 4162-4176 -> 0.00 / 18.1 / 18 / 17.8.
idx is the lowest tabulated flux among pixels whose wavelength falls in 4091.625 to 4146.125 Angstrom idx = 14.86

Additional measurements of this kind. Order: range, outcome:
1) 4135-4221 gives 14.92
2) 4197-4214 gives 15.97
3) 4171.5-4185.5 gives 16.33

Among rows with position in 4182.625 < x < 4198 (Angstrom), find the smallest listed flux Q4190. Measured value 16.45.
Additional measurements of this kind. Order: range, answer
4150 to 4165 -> 16.07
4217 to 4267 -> 11.35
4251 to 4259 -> 17.33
